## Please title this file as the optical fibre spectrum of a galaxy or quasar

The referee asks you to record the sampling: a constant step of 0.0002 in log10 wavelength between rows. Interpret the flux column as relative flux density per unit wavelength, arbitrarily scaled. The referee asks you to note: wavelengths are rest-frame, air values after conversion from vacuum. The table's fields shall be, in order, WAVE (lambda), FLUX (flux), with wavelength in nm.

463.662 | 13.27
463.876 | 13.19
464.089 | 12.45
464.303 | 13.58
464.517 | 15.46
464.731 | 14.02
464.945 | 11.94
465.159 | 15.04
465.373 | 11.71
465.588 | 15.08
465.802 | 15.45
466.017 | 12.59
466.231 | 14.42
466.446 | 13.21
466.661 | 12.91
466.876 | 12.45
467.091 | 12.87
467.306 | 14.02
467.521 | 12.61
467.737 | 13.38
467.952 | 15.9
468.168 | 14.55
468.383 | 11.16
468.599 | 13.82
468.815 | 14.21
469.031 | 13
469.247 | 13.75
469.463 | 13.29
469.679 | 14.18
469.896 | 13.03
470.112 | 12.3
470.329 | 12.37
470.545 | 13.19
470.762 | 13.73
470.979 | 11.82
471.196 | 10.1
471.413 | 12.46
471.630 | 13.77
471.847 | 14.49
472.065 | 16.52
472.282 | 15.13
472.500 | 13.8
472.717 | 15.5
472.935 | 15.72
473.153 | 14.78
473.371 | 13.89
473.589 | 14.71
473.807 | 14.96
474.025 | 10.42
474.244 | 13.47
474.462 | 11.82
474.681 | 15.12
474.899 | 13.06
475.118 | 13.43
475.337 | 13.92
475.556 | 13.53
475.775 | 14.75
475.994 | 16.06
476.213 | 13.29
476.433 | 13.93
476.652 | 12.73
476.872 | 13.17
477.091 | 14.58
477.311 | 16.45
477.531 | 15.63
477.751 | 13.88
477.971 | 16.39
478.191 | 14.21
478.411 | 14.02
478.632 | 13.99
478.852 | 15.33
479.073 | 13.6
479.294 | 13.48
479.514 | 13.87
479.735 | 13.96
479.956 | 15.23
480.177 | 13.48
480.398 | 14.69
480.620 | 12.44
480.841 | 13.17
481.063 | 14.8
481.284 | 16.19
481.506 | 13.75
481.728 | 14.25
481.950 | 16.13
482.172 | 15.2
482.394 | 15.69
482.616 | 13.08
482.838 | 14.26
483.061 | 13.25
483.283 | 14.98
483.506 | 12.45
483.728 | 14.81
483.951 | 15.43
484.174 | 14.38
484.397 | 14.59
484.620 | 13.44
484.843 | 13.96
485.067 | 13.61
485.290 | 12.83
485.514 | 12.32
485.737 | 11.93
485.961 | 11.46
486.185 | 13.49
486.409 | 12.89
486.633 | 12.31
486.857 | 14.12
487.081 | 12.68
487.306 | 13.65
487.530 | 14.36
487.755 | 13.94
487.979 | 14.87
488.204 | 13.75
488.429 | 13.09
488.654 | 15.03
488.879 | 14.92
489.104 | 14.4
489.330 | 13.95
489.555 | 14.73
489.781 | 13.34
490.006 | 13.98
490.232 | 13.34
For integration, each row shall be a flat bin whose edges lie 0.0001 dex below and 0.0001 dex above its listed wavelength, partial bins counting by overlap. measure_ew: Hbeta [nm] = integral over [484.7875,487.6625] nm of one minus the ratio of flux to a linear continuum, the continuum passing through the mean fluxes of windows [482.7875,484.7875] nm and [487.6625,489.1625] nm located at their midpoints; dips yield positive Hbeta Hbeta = 0.24 nm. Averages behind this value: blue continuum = 14.2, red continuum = 14.3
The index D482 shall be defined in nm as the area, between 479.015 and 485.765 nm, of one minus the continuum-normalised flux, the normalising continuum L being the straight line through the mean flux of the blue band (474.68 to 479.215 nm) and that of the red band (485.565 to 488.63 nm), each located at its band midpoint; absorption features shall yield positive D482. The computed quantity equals -0.14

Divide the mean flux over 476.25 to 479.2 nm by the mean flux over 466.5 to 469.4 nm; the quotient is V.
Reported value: 1.07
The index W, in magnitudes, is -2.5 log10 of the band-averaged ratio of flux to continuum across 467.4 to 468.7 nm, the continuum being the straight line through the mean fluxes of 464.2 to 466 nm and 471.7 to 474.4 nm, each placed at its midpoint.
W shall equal 0.043 mag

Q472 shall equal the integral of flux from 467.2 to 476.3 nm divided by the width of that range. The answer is 13.7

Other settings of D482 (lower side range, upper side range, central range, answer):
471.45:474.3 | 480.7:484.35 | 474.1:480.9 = 0.16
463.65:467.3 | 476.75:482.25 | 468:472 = 0.20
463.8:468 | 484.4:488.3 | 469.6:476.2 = -0.12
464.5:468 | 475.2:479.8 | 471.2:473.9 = -0.09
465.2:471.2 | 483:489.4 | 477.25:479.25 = -0.18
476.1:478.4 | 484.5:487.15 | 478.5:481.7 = -0.05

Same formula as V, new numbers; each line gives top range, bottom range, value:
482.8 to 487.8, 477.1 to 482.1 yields 0.93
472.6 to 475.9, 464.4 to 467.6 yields 1.03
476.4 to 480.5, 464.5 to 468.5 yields 1.06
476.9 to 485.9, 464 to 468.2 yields 1.04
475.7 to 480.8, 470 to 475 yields 1.05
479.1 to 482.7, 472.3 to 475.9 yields 1.03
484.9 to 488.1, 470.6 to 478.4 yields 0.94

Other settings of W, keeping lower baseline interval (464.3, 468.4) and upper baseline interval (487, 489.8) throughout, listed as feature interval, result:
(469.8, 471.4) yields 0.12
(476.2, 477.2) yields 0.02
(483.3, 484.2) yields -0.03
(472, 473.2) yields -0.11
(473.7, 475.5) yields 0.04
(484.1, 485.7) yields 0.04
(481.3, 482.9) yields -0.06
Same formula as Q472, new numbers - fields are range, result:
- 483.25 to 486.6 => 13.4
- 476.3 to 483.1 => 14.4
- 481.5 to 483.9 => 14.4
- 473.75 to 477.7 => 13.9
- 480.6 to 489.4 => 13.9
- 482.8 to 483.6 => 13.7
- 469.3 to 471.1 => 13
